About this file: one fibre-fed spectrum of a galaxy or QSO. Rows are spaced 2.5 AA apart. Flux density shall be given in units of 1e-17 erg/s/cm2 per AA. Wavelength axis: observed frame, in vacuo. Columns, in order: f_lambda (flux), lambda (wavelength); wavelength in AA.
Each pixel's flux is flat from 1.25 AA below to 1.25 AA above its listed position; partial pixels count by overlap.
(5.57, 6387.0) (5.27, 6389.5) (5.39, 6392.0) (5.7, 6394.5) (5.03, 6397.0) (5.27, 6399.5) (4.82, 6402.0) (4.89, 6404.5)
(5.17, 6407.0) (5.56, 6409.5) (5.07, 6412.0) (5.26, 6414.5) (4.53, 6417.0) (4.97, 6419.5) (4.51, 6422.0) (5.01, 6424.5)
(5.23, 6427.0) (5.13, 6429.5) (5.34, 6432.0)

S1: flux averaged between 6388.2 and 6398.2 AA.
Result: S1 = 5.35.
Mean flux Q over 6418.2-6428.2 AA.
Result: 4.93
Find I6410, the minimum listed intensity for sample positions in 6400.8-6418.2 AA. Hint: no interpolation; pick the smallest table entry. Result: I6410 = 4.53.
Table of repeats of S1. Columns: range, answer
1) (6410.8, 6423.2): 4.87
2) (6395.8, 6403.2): 5.04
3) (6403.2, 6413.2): 5.17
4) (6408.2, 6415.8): 5.29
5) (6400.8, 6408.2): 4.96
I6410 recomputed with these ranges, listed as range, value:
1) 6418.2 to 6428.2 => 4.51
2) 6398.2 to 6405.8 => 4.82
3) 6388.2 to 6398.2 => 5.03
